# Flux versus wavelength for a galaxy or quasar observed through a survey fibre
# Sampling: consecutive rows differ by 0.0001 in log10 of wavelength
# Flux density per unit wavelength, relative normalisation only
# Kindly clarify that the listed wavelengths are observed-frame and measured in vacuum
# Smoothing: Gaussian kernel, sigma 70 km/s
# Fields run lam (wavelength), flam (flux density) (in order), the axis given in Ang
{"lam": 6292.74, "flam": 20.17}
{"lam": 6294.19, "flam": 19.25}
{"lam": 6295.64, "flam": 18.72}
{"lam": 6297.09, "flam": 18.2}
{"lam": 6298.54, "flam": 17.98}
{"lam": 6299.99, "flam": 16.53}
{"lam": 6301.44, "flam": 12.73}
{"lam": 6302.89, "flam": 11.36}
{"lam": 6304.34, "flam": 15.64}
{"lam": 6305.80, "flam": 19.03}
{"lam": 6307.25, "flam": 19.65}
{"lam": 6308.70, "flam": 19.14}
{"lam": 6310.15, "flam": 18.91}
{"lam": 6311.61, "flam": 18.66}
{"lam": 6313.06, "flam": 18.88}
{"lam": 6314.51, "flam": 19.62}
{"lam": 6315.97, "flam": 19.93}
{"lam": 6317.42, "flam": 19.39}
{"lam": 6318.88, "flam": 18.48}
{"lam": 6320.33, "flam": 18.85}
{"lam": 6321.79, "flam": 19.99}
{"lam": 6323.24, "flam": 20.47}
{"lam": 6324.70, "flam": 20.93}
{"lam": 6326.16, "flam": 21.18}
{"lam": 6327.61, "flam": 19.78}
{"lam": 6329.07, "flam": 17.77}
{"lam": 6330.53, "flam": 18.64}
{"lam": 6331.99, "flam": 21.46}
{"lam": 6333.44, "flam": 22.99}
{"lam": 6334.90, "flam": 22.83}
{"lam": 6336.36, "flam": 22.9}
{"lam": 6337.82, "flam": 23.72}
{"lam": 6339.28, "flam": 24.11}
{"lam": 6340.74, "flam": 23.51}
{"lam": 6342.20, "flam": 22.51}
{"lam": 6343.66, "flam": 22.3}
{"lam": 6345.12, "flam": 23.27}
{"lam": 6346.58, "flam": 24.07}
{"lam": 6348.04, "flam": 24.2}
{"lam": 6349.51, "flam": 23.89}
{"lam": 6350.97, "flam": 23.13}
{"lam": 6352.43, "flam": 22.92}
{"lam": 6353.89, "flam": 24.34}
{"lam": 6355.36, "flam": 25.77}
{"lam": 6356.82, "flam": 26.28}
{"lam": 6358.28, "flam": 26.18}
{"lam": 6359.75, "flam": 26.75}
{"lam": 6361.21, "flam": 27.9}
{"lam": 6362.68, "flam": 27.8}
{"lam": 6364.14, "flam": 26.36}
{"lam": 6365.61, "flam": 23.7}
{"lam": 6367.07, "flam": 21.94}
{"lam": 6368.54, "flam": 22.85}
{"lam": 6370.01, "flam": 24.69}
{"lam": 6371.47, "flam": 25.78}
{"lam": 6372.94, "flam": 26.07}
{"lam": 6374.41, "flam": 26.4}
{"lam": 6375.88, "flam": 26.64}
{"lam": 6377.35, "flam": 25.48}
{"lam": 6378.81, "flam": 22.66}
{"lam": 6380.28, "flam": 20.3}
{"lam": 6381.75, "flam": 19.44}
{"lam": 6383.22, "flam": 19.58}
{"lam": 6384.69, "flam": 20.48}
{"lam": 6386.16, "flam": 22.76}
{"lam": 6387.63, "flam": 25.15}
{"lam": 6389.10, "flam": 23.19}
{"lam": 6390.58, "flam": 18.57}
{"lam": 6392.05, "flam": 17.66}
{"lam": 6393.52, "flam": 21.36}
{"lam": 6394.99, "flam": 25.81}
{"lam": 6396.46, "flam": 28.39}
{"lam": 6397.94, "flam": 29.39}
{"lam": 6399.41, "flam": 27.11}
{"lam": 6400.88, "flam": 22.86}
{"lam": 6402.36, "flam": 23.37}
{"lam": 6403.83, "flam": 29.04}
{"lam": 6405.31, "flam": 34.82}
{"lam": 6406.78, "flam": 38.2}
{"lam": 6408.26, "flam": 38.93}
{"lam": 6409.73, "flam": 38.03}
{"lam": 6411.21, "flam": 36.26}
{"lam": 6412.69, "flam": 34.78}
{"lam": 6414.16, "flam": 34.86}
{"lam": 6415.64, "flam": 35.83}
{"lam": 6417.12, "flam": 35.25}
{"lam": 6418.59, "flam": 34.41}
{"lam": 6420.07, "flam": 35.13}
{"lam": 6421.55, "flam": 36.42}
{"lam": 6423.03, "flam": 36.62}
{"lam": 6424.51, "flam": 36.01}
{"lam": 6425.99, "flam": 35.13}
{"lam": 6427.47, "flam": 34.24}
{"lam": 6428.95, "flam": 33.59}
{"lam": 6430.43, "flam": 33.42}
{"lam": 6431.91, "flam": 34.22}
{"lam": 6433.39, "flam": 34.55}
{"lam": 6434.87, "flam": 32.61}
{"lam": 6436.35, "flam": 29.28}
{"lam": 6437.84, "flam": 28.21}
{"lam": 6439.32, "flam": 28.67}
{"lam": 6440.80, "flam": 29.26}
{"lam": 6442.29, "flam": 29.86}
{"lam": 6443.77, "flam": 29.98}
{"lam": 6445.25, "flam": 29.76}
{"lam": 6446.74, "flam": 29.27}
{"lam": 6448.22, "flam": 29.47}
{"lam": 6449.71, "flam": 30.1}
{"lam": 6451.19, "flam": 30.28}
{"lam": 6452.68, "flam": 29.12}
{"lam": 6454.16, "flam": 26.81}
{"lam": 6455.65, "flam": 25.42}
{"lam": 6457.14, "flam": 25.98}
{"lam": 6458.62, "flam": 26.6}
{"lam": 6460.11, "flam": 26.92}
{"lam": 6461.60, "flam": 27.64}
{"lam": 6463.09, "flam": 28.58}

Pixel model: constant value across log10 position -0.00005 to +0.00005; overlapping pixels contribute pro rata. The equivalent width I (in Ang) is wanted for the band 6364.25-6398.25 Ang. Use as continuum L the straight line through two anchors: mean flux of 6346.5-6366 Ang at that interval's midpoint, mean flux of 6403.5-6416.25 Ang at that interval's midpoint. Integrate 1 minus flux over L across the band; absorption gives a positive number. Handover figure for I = 7.6 Ang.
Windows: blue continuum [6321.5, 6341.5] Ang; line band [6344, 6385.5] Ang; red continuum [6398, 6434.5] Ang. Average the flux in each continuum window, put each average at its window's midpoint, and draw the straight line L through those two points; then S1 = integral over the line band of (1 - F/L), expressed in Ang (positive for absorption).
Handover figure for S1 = 3.1 Ang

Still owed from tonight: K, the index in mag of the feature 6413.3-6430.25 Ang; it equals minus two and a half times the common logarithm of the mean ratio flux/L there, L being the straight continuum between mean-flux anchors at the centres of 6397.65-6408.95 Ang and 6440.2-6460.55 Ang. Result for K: -0.18 mag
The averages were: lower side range 30.5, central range 35.2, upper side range 28.5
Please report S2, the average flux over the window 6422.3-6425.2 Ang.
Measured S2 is 36.3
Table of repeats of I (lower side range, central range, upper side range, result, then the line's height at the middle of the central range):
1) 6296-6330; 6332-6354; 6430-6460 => -2.5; 20.9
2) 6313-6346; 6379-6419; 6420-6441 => 2.4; 29.4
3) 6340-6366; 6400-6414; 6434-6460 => -3.0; 27.1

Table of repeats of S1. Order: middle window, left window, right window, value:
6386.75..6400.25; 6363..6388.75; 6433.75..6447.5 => 0.68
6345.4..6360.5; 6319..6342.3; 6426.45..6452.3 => -0.94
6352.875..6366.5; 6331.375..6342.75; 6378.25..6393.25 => -2.43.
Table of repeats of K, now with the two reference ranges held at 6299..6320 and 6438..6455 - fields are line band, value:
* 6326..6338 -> -0.08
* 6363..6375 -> -0.09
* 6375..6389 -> 0.06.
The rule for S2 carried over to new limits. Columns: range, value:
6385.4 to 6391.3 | 22.4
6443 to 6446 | 29.9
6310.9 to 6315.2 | 19.1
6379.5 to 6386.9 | 20.5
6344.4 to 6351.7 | 23.7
